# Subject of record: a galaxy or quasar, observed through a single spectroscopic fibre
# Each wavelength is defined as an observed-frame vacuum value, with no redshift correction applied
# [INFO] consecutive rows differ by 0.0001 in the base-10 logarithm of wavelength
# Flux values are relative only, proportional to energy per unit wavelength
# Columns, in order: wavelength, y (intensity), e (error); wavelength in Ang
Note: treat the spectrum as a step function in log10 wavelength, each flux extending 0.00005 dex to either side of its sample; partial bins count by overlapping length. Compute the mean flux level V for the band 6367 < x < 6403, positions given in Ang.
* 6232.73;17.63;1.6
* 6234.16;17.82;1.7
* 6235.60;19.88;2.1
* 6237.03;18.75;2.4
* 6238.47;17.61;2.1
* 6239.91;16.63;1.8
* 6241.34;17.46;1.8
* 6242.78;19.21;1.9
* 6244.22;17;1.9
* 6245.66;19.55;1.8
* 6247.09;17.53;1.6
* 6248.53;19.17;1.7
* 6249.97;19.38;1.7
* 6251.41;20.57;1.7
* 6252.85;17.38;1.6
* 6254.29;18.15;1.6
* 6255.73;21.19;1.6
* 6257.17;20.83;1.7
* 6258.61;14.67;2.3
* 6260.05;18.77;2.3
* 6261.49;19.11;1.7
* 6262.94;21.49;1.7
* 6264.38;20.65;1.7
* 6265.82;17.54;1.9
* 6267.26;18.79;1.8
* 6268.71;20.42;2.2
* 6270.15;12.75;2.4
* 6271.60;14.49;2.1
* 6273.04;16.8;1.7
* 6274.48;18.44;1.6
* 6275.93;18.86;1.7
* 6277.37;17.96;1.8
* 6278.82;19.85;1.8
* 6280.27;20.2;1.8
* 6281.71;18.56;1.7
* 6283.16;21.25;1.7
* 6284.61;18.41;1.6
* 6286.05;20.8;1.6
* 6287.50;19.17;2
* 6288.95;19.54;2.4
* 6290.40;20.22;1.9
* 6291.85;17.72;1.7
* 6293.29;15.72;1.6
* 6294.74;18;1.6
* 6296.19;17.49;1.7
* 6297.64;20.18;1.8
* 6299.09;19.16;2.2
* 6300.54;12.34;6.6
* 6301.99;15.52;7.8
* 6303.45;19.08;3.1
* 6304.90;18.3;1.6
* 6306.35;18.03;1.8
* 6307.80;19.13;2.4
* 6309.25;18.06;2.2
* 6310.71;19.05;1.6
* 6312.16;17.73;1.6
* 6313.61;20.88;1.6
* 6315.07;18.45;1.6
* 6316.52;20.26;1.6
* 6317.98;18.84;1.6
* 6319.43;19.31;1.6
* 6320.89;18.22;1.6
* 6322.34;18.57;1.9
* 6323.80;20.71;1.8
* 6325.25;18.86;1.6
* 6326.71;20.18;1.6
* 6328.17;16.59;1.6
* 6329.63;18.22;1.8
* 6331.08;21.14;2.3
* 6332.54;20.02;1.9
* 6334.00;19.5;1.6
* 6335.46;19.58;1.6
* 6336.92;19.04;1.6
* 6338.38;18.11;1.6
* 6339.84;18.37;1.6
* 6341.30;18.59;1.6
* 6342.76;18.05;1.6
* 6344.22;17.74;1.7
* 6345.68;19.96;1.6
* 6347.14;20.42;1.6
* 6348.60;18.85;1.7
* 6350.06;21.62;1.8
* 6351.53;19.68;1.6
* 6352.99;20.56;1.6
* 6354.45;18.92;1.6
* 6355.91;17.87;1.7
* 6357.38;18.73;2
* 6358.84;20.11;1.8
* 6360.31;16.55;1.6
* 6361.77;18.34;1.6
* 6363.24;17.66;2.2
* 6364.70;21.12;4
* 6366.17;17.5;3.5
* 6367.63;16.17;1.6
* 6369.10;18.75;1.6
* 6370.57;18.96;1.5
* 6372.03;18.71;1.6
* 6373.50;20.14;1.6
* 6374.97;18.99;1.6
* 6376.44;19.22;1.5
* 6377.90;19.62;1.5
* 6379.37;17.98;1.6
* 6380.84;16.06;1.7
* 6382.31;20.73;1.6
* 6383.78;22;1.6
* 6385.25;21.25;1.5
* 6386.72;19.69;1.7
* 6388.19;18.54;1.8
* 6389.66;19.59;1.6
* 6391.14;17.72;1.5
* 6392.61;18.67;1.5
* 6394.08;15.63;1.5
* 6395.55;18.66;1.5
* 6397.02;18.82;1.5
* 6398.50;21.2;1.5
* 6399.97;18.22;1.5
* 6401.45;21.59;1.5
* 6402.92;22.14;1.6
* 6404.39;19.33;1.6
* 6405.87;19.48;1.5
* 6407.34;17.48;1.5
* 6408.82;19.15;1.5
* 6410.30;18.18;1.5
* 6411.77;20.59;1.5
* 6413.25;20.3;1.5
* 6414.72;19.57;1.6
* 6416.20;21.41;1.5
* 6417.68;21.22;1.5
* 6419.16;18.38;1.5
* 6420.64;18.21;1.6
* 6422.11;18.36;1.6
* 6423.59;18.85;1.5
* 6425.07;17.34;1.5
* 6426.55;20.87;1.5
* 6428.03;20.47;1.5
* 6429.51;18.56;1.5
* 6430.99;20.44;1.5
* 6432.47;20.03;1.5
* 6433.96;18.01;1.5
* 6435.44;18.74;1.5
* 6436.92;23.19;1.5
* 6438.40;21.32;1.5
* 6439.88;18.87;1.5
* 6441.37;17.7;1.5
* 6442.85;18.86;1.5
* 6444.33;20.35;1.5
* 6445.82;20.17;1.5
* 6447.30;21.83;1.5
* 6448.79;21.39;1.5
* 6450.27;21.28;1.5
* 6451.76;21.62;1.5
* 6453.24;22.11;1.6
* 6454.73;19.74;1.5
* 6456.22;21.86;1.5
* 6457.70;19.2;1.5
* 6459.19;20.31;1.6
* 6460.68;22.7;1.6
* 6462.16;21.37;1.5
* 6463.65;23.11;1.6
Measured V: 19.1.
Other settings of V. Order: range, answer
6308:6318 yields 19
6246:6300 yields 18.7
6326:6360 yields 19.2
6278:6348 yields 18.8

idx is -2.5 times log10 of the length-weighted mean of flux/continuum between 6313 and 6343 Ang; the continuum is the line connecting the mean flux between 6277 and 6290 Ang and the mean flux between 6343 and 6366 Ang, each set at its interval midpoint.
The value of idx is 0.01 mag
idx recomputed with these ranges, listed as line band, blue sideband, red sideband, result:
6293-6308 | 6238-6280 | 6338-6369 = 0.06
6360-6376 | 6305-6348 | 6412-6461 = 0.05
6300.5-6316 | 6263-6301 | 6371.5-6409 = 0.03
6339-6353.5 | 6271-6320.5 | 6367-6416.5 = -0.03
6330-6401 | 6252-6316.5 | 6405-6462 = 0.01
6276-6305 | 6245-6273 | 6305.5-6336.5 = 0.02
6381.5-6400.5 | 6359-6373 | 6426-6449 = -0.02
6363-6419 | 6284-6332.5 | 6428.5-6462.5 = 0.02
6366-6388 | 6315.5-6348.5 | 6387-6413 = 0.00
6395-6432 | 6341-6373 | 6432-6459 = 0.01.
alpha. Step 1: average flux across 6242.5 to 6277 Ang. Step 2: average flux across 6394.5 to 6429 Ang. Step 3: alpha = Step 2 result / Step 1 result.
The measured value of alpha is 1.06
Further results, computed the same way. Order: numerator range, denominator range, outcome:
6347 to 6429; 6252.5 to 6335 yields 1.03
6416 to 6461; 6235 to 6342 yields 1.08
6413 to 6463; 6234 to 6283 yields 1.09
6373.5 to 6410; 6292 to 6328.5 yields 1.05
